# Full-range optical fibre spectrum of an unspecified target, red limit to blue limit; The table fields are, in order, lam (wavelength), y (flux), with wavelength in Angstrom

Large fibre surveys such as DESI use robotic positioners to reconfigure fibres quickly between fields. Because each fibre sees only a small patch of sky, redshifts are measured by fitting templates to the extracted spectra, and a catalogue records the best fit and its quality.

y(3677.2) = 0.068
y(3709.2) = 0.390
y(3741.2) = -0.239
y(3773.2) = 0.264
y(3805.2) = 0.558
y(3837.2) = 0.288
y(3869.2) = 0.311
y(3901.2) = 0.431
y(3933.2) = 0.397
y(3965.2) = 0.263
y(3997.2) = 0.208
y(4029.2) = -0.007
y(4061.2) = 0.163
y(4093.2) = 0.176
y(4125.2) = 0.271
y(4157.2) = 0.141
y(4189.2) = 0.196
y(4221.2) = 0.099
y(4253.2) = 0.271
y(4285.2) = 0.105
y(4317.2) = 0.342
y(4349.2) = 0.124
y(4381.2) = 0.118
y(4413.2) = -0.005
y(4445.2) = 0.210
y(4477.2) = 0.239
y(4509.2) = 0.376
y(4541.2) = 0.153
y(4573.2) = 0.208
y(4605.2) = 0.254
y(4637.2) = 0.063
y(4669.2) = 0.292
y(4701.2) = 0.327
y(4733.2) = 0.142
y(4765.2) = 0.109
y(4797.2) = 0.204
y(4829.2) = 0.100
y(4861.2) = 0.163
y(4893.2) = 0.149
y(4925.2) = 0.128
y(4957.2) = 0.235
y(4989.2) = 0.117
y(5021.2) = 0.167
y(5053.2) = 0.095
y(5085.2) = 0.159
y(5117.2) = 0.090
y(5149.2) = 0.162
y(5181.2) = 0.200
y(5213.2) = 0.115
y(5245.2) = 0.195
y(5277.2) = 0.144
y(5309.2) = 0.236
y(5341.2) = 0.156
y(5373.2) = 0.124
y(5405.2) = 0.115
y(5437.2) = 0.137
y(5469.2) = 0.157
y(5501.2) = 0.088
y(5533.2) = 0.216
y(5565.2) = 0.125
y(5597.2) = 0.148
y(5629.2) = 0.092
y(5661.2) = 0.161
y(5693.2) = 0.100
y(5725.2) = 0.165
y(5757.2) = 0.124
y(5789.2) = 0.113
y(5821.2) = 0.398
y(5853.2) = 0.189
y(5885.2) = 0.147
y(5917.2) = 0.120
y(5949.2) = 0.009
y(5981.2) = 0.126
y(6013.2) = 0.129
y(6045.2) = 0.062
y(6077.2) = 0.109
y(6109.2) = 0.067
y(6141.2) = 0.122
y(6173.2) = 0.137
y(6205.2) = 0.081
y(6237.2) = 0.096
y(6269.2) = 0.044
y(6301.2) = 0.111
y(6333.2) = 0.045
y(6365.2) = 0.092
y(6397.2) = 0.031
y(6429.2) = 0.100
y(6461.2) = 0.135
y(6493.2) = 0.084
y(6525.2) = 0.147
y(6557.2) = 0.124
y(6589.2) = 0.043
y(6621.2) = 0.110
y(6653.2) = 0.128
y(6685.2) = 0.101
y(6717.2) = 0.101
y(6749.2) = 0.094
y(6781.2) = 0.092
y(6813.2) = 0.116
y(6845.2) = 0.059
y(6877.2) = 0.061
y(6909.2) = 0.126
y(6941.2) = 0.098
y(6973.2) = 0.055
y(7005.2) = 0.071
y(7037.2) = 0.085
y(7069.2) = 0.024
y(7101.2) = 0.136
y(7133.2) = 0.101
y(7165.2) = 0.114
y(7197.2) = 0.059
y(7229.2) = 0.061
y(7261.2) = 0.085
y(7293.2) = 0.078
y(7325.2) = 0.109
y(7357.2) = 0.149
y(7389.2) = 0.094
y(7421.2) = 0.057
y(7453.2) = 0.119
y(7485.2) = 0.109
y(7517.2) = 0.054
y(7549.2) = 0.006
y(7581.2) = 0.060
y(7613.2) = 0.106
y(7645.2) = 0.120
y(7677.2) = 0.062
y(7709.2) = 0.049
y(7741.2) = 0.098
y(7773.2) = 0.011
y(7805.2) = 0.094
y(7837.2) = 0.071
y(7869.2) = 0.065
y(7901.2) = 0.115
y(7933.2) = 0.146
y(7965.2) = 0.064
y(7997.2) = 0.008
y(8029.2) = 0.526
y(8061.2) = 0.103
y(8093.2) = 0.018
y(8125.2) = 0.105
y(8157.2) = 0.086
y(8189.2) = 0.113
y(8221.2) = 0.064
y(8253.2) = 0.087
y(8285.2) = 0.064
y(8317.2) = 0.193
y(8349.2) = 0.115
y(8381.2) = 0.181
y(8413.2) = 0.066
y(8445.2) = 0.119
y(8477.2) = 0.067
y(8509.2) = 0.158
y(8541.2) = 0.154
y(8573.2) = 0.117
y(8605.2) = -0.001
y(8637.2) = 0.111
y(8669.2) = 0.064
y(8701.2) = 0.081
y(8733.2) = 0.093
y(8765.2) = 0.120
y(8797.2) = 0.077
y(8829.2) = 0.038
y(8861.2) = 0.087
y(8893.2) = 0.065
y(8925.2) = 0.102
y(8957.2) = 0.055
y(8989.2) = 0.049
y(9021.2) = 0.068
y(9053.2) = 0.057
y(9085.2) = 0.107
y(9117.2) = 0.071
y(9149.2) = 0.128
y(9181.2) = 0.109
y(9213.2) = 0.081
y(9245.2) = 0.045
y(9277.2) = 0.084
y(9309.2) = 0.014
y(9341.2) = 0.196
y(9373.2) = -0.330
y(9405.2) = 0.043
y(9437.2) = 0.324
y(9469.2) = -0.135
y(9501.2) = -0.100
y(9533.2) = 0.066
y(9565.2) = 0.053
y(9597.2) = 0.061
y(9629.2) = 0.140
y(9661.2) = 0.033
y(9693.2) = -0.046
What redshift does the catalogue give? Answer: 1.151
